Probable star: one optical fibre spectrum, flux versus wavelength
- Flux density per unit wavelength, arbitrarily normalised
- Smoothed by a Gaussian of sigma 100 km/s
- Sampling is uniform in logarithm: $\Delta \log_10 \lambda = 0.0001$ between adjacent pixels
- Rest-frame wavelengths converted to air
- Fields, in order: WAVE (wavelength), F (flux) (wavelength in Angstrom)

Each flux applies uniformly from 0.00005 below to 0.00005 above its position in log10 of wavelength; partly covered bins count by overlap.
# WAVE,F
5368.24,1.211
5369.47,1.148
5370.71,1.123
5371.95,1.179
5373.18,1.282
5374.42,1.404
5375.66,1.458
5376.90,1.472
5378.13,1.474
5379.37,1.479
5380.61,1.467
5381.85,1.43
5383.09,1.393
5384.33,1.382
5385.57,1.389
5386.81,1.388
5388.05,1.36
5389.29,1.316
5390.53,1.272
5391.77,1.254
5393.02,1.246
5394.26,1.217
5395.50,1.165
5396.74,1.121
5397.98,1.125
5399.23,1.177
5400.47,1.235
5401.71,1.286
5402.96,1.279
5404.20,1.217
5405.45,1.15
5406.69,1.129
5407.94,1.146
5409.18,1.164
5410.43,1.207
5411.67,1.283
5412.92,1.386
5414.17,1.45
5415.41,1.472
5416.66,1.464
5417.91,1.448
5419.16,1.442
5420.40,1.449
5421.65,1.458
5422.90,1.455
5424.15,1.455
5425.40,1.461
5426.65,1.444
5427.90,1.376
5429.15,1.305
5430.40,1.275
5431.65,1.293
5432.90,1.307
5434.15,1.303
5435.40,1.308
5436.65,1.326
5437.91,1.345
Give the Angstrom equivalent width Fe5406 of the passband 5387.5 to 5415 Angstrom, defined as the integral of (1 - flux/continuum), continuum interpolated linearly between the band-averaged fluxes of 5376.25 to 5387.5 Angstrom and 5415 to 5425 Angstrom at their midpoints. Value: 3.92 Angstrom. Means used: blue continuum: 1.43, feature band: 1.24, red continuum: 1.45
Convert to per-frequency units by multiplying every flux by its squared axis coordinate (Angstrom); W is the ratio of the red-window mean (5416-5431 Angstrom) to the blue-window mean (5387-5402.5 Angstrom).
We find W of 1.16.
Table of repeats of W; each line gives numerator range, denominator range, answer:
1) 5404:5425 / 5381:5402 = 1.06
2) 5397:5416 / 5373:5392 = 0.90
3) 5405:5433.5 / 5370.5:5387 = 0.99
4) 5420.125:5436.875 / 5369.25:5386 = 1.02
